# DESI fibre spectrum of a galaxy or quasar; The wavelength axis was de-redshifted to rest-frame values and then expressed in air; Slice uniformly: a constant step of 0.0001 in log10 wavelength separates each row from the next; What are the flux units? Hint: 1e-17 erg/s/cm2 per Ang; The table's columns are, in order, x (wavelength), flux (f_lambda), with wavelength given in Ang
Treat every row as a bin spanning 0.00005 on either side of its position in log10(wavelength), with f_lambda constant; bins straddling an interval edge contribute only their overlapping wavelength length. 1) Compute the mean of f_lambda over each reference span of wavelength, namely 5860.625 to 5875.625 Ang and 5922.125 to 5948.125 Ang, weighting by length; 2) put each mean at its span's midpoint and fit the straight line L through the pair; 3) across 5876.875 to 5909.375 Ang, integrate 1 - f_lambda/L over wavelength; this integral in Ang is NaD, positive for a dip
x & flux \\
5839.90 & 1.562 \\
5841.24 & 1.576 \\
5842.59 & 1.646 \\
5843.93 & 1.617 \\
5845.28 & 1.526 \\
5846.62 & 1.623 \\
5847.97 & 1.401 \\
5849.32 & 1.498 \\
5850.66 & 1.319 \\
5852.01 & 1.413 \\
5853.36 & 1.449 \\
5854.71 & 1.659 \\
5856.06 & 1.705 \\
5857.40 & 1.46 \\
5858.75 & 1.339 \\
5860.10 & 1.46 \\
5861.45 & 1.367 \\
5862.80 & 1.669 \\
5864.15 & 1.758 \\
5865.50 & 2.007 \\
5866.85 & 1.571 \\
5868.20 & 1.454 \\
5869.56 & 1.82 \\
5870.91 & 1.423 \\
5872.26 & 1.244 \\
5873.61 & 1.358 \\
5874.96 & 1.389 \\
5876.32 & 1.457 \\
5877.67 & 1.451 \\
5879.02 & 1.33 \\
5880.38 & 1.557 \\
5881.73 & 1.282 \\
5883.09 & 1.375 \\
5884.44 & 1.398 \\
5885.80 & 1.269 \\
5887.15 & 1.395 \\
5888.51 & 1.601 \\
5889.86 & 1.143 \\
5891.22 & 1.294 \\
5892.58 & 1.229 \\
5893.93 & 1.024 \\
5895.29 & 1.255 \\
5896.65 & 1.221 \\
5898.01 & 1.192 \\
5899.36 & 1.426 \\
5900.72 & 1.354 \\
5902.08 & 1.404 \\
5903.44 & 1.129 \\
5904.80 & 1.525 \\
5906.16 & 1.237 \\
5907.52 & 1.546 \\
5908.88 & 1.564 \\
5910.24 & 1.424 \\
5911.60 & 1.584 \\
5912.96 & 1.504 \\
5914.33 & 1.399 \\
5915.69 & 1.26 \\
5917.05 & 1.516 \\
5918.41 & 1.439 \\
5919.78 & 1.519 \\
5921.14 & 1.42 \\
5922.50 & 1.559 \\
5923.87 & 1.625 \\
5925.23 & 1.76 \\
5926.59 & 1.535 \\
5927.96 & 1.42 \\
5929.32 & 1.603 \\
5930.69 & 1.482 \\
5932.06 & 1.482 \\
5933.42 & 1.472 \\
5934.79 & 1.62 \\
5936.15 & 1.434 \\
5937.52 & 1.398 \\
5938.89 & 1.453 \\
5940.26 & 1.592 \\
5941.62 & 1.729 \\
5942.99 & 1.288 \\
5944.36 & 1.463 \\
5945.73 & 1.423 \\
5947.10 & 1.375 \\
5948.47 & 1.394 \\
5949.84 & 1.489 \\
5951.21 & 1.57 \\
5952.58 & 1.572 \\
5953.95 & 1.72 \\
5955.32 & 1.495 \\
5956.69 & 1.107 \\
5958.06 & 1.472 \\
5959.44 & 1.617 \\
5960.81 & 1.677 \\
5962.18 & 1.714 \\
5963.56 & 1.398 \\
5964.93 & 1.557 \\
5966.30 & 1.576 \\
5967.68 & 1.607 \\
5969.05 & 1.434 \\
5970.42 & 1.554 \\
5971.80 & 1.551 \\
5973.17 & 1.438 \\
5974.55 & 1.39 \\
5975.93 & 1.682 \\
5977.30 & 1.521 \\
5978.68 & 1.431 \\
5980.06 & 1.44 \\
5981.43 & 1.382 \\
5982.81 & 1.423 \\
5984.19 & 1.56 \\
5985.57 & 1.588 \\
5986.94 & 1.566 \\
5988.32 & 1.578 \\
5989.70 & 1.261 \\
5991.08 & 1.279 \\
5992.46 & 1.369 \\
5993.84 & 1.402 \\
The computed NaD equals 4.1 Ang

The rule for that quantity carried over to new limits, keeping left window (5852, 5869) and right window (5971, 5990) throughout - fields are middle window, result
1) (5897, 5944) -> 2.0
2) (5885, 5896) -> 1.9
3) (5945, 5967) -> 0.0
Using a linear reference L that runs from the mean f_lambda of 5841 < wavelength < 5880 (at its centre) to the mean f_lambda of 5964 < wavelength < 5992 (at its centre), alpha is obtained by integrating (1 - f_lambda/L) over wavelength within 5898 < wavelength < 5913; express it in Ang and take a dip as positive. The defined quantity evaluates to 0.93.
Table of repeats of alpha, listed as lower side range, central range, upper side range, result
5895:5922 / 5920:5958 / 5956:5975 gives -1.11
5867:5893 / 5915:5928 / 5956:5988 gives -0.55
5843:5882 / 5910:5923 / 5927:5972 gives 0.38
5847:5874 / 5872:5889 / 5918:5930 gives 1.50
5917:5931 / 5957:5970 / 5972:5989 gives -0.31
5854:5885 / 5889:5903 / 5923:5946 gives 2.34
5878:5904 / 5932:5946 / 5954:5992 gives -0.69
